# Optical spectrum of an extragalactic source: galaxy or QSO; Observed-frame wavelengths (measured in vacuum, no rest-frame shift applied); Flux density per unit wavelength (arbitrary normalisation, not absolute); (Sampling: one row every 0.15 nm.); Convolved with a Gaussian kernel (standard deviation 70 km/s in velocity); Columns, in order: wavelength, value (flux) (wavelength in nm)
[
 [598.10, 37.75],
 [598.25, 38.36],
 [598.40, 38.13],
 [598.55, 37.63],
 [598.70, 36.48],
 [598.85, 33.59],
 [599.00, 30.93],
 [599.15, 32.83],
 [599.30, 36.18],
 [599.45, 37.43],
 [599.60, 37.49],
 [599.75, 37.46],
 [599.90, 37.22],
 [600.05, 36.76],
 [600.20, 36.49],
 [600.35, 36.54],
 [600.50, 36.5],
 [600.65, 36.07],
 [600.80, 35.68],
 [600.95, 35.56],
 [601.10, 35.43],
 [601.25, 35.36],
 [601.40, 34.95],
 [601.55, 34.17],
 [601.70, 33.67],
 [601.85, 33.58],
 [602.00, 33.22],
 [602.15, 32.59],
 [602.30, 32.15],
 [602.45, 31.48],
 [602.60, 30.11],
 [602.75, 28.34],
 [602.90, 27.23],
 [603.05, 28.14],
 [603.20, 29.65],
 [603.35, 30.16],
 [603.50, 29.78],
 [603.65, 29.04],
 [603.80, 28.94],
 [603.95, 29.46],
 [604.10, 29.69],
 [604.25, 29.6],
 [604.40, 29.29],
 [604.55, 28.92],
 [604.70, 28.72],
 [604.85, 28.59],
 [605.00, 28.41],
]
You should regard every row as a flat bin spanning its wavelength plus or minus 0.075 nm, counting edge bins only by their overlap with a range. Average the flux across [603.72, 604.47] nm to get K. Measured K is 29.4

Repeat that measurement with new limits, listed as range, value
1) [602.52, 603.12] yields 28.5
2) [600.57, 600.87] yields 35.9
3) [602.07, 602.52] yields 32.1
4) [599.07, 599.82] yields 36.2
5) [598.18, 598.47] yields 38.2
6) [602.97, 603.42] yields 29.3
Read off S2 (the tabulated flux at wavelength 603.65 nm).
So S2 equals 29.04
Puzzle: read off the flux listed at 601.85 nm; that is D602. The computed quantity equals 33.58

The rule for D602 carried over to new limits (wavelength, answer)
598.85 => 33.59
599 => 30.93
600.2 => 36.49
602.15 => 32.59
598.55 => 37.63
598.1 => 37.75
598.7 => 36.48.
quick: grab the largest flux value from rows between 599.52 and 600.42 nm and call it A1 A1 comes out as 37.49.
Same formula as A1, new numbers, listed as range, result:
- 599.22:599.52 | 37.43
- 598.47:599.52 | 37.63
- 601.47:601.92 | 34.17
